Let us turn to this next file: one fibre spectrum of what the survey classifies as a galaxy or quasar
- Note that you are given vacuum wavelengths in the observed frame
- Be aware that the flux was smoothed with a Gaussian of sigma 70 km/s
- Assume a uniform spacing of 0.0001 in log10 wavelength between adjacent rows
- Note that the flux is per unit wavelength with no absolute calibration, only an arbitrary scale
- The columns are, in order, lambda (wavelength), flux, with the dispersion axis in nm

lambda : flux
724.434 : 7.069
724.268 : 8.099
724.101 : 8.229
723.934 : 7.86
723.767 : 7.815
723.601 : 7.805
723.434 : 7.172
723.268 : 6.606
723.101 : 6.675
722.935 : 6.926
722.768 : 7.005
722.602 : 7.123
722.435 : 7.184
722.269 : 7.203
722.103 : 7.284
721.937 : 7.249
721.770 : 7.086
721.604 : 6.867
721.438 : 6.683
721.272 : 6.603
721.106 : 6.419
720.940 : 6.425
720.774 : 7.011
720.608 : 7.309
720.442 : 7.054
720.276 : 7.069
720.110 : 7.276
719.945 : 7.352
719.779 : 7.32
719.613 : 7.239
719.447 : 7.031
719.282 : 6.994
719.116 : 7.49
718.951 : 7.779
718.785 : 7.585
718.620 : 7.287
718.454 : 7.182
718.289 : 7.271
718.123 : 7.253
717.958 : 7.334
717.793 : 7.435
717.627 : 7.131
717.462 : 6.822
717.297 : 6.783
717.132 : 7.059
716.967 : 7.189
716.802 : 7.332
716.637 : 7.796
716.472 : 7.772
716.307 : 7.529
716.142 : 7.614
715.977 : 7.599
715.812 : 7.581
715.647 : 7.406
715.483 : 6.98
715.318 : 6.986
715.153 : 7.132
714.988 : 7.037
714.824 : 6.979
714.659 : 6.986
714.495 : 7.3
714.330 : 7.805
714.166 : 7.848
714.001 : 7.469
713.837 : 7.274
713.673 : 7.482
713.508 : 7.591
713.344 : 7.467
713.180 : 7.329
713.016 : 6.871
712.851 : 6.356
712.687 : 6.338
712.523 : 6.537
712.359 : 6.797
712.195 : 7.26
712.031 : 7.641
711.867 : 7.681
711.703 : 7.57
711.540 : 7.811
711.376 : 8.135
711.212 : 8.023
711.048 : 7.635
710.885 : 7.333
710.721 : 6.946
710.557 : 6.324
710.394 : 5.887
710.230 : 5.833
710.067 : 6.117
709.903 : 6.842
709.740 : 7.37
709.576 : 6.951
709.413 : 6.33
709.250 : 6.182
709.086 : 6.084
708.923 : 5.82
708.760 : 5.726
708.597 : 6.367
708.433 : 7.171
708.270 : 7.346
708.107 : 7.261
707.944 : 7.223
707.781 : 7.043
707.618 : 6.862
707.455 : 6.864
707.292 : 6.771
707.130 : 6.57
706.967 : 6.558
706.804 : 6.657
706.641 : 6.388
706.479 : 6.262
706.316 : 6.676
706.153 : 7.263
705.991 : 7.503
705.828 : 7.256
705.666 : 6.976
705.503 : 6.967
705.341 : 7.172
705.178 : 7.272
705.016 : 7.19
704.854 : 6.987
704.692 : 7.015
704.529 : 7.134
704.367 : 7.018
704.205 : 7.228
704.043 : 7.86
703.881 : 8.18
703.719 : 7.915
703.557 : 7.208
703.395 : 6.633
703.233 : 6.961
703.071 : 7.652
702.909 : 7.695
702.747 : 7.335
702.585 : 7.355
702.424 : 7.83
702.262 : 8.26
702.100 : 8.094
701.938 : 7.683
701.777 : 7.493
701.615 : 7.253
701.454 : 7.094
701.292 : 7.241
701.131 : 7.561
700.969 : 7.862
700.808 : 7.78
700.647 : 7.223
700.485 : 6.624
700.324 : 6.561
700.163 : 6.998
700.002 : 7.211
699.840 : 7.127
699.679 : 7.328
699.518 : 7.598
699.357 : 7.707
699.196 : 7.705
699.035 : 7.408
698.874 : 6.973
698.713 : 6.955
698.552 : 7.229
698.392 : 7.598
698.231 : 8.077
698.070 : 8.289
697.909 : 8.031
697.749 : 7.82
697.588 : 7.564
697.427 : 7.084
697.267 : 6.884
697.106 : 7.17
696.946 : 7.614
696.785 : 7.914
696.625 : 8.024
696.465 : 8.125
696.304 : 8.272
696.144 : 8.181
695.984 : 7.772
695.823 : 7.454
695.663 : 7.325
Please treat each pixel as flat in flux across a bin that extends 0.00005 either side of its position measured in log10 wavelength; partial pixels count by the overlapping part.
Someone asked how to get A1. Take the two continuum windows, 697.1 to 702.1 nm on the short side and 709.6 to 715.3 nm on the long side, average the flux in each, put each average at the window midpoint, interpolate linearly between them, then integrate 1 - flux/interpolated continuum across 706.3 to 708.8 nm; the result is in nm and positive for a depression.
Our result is 0.17 nm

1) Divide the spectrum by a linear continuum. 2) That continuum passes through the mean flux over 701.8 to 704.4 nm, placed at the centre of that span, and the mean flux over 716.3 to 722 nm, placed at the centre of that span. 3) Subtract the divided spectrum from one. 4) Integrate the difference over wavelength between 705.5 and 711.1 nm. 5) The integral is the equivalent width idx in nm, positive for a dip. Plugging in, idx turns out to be 0.54 nm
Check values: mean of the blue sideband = 7.57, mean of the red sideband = 7.17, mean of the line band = 6.72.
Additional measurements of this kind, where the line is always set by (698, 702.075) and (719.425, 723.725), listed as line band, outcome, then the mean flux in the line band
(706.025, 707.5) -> 0.12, 6.69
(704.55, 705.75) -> 0.04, 7.09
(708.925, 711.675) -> 0.14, 6.85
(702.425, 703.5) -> 0.00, 7.31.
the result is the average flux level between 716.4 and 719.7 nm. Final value 7.29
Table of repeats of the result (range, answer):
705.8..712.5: 6.88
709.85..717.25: 7.21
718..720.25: 7.31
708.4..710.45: 6.34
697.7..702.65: 7.48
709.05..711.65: 6.89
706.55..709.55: 6.63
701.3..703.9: 7.51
